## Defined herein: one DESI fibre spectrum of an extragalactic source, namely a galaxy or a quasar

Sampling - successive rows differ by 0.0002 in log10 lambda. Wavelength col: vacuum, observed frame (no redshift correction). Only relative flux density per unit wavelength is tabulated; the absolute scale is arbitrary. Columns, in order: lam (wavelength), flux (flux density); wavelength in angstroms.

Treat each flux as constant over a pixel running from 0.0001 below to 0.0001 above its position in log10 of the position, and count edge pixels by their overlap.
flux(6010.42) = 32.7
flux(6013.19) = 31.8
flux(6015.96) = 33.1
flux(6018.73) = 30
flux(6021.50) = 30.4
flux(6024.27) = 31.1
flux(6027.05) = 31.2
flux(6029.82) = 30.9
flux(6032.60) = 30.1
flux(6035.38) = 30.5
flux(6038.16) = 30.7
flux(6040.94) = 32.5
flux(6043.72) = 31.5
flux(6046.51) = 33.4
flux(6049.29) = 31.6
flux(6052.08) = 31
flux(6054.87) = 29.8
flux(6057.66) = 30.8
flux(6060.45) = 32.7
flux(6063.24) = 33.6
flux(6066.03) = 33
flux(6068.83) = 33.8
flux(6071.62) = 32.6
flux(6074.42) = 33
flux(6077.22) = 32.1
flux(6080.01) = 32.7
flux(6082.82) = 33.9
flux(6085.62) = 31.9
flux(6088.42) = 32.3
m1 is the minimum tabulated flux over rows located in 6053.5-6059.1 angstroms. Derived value 29.8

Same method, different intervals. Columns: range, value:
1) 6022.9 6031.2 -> 30.9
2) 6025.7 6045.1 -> 30.1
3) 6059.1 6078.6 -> 32.1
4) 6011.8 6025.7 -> 30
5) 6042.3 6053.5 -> 31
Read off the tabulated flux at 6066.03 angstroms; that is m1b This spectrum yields 33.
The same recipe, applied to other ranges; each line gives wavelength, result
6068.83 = 33.8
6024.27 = 31.1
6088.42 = 32.3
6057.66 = 30.8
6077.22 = 32.1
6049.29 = 31.6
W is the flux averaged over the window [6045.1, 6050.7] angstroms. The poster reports 32.5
